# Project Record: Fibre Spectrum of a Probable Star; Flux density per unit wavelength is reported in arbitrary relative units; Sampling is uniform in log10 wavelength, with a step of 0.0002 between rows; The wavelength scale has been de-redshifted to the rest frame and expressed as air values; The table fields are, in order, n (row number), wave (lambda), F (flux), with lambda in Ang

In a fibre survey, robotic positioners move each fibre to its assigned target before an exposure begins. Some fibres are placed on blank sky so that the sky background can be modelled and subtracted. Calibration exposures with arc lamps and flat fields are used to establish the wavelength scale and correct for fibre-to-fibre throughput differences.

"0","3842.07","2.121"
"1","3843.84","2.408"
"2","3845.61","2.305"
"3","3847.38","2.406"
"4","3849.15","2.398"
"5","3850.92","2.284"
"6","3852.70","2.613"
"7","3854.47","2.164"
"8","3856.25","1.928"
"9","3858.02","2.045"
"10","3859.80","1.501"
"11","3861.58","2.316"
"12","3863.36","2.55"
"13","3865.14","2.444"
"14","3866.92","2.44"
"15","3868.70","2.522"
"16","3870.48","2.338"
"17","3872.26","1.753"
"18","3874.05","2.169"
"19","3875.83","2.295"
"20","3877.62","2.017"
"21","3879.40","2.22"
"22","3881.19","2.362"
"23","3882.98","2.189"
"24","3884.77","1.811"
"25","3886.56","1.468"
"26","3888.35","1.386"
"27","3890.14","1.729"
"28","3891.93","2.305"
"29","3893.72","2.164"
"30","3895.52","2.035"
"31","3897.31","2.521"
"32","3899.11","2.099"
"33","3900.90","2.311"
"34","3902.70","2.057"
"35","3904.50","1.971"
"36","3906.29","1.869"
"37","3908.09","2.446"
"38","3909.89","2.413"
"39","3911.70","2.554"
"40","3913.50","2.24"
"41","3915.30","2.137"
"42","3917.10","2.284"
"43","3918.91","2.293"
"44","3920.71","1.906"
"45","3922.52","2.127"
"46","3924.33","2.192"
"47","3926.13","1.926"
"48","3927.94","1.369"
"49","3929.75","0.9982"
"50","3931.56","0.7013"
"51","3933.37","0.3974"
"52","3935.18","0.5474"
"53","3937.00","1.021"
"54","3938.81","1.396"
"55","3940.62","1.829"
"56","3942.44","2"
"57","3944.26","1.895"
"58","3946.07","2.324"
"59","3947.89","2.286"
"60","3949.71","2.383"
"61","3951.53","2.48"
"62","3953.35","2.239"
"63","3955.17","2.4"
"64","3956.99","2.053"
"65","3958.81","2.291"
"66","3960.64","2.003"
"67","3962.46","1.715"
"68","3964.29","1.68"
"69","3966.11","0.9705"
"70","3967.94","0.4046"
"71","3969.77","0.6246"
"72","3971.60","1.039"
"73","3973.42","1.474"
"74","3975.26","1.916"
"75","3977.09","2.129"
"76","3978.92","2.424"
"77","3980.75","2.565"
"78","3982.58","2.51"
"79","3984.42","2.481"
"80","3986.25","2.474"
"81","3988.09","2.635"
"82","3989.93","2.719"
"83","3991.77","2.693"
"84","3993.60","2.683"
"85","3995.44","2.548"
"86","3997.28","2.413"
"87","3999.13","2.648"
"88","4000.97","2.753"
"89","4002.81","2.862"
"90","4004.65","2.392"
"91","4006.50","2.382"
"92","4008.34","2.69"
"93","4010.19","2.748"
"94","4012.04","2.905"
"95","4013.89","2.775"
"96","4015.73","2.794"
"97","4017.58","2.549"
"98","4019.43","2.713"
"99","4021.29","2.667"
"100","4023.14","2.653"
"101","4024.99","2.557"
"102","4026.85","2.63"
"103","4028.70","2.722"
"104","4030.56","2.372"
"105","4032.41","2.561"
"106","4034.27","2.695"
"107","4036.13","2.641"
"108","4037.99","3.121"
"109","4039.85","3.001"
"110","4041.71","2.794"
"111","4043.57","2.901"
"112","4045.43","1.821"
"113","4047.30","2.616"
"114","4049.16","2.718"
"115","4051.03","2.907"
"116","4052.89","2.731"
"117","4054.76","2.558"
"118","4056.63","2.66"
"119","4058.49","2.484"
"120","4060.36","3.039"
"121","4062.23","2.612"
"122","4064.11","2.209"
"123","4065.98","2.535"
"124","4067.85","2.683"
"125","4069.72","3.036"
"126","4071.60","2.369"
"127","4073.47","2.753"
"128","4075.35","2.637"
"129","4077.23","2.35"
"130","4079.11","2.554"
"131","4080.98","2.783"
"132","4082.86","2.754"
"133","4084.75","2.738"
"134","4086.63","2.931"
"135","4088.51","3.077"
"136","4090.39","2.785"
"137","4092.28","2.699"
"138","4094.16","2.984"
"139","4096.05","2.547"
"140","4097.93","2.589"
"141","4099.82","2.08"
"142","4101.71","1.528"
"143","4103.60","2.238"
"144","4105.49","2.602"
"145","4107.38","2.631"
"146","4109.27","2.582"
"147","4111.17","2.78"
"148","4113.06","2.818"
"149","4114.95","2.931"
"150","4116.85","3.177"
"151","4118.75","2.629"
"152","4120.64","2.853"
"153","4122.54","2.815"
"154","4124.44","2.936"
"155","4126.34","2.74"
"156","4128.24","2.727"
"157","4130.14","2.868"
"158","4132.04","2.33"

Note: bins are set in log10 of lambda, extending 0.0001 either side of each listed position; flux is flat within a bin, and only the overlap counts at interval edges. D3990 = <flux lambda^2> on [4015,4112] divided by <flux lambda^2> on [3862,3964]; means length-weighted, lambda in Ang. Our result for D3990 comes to 1.4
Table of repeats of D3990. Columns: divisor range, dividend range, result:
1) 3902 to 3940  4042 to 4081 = 1.60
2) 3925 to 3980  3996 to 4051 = 1.68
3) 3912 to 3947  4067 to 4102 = 1.70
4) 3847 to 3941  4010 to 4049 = 1.45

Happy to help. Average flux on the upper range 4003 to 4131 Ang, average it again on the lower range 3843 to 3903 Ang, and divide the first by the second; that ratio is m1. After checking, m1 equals 1.23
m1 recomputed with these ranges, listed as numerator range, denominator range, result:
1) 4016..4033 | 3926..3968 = 1.57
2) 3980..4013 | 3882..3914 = 1.25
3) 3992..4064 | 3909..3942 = 1.58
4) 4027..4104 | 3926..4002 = 1.38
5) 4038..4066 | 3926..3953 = 1.69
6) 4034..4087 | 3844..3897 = 1.24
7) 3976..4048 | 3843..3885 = 1.17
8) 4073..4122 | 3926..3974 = 1.69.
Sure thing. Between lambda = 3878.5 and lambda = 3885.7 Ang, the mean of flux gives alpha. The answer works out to 2.14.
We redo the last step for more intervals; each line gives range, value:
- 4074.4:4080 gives 2.51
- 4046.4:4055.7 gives 2.71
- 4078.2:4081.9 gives 2.68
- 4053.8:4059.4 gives 2.57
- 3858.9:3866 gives 2.2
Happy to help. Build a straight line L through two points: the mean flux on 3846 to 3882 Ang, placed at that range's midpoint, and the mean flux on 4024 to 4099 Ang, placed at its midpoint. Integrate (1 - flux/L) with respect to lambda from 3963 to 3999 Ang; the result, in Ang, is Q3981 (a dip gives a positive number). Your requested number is 6.8 Ang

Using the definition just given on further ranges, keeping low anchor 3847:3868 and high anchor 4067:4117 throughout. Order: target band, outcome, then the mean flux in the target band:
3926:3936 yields 6.1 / 0.921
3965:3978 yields 6.5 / 1.23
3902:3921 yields 1.1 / 2.21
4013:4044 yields -2.1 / 2.71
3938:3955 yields 2.1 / 2.11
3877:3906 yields 3.5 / 2.04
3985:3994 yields -0.6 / 2.63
